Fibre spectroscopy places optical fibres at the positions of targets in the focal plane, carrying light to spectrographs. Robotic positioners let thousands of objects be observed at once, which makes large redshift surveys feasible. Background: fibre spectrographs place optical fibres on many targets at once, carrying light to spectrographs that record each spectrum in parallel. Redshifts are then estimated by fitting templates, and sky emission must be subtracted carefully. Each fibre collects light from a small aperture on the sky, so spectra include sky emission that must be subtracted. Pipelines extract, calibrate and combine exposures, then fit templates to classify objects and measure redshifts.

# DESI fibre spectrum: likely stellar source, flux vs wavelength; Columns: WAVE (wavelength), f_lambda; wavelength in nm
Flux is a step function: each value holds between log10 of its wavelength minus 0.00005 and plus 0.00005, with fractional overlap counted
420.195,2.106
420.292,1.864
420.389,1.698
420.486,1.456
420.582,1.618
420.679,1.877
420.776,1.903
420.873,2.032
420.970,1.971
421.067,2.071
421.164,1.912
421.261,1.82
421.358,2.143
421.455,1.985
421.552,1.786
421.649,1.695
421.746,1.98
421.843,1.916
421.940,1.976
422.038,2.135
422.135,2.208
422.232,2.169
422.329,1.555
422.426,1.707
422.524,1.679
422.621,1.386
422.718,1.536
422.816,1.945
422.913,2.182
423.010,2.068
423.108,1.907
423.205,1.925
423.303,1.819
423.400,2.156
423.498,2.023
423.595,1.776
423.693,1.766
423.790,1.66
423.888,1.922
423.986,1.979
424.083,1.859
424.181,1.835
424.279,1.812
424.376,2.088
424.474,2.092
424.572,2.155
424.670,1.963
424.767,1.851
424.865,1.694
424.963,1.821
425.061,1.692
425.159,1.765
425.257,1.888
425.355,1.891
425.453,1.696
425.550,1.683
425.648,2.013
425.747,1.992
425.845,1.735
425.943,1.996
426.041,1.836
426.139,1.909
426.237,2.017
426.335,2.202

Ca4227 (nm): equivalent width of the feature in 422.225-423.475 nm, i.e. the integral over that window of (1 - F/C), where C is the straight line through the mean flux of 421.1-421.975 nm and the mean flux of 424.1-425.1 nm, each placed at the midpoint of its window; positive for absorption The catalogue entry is 0.04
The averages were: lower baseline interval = 1.92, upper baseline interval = 1.9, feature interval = 1.84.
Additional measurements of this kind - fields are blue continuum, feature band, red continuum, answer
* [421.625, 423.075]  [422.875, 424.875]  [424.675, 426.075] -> -0.085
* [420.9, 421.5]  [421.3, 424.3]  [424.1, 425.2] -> 0.081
